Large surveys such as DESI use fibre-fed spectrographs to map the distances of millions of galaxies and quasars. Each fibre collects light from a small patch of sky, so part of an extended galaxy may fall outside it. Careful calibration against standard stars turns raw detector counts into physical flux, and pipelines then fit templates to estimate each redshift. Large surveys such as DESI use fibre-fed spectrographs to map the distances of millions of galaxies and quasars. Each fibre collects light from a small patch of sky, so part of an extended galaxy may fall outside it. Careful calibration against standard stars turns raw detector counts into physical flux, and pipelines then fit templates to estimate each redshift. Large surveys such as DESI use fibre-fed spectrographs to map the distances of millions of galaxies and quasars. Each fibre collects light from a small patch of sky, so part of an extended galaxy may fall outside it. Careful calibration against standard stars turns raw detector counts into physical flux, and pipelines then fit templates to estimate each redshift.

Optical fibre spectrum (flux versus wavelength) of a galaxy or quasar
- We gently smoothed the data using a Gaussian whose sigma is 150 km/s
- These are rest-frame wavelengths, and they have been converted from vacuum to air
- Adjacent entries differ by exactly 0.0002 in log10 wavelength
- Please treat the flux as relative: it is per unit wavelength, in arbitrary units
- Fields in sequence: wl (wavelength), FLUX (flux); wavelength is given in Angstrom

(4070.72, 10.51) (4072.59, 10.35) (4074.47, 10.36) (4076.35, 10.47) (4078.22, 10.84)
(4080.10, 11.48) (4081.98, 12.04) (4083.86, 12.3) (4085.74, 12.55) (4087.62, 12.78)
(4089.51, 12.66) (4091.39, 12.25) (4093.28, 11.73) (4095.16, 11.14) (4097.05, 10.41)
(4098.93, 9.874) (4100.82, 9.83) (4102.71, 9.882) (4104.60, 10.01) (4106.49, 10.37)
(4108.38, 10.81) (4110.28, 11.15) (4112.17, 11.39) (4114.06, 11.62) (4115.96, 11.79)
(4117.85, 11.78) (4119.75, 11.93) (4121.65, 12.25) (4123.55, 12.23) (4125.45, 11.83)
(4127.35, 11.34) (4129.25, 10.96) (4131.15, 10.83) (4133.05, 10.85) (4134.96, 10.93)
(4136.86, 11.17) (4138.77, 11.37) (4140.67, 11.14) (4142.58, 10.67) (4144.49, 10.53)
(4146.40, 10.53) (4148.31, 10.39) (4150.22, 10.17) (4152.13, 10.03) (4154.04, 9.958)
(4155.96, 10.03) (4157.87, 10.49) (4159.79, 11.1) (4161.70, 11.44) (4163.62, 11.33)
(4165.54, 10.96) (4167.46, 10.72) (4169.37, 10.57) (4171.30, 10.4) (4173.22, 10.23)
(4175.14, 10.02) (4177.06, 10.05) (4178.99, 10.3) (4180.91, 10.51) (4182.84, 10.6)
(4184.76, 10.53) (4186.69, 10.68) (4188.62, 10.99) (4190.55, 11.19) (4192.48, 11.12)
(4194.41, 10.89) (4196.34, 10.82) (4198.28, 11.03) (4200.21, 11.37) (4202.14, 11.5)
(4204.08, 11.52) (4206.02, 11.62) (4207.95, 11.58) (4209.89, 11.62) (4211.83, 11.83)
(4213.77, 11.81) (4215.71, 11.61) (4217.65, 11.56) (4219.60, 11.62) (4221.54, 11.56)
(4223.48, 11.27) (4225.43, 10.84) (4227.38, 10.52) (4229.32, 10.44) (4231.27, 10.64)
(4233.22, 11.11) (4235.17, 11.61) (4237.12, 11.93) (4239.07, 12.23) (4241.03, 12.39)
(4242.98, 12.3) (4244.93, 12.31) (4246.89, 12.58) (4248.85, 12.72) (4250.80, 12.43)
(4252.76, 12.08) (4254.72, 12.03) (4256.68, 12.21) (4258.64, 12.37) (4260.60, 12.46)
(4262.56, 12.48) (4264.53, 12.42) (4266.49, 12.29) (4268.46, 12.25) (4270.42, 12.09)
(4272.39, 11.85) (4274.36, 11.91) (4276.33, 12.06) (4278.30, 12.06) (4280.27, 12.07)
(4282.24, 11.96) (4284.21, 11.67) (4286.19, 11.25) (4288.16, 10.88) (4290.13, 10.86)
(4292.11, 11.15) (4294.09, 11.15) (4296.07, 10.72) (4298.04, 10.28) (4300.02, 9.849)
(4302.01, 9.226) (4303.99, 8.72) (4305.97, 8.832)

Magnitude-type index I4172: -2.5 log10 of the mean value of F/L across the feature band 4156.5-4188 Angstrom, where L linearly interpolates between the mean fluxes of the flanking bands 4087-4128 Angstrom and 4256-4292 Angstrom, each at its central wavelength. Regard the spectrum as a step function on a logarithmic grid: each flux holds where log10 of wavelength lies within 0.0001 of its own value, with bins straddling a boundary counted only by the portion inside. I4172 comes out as 0.09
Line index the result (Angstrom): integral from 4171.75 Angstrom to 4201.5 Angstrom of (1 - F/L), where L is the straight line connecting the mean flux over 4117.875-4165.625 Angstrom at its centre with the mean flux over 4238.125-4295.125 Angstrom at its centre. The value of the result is 1.7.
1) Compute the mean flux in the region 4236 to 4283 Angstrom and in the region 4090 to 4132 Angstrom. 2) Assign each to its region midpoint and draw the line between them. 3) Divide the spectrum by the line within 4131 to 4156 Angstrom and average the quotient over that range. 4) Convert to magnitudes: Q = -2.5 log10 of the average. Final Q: 0.08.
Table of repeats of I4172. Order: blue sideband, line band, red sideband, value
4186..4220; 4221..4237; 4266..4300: 0.04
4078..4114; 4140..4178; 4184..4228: 0.07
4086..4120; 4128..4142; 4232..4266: 0.04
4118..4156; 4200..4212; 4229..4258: 0.00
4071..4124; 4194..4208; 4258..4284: 0.05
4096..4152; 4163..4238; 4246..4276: 0.06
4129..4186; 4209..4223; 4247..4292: -0.03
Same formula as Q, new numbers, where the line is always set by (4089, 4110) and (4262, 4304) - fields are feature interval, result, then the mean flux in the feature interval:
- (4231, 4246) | -0.060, 11.9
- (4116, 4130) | -0.088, 11.8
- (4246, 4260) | -0.099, 12.3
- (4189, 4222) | -0.028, 11.4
